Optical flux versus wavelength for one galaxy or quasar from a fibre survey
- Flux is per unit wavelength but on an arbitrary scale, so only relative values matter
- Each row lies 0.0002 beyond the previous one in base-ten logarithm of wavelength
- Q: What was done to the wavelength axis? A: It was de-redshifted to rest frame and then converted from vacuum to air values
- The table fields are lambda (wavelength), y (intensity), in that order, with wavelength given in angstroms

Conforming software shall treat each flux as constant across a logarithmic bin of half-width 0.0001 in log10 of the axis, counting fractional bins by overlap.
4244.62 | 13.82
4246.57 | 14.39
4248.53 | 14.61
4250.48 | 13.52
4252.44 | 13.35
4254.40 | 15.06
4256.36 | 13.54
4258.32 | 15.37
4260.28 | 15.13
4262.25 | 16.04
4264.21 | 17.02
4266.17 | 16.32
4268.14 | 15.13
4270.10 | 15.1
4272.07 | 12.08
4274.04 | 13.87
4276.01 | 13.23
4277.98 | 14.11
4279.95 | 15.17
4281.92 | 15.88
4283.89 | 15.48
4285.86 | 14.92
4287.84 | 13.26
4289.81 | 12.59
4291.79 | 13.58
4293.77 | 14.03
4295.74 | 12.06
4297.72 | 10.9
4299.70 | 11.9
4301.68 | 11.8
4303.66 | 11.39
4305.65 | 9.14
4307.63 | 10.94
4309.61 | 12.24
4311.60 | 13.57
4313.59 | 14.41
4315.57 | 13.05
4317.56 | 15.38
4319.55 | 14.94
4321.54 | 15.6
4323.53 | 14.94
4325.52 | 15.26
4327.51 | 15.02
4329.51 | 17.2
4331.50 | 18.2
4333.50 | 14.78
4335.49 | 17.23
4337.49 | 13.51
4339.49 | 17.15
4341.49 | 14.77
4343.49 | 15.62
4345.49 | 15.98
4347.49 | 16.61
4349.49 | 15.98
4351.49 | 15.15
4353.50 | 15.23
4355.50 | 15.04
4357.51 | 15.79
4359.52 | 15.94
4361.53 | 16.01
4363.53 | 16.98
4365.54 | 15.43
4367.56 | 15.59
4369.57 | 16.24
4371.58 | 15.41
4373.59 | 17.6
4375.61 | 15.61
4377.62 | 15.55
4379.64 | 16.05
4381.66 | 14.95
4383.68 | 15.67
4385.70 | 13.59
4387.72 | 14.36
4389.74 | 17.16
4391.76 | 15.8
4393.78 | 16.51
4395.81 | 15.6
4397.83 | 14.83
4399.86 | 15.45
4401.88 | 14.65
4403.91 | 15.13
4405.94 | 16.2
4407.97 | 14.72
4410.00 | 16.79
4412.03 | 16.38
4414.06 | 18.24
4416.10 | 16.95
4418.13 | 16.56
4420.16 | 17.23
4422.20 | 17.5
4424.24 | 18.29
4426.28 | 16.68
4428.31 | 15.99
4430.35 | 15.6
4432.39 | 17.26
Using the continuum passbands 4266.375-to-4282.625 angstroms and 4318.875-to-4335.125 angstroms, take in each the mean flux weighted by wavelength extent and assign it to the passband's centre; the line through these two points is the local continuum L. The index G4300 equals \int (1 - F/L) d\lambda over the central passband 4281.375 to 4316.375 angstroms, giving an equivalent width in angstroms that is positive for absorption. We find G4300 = 5.19 angstroms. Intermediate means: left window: 14.4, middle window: 12.8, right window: 15.8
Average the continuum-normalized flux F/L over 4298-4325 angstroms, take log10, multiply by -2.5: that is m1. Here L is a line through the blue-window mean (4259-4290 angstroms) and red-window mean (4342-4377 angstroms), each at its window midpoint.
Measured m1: 0.174 mag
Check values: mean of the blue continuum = 14.8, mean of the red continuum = 15.9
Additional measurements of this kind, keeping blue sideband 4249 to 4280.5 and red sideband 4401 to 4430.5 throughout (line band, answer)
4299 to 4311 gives 0.317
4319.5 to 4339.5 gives -0.024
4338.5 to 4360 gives -0.005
